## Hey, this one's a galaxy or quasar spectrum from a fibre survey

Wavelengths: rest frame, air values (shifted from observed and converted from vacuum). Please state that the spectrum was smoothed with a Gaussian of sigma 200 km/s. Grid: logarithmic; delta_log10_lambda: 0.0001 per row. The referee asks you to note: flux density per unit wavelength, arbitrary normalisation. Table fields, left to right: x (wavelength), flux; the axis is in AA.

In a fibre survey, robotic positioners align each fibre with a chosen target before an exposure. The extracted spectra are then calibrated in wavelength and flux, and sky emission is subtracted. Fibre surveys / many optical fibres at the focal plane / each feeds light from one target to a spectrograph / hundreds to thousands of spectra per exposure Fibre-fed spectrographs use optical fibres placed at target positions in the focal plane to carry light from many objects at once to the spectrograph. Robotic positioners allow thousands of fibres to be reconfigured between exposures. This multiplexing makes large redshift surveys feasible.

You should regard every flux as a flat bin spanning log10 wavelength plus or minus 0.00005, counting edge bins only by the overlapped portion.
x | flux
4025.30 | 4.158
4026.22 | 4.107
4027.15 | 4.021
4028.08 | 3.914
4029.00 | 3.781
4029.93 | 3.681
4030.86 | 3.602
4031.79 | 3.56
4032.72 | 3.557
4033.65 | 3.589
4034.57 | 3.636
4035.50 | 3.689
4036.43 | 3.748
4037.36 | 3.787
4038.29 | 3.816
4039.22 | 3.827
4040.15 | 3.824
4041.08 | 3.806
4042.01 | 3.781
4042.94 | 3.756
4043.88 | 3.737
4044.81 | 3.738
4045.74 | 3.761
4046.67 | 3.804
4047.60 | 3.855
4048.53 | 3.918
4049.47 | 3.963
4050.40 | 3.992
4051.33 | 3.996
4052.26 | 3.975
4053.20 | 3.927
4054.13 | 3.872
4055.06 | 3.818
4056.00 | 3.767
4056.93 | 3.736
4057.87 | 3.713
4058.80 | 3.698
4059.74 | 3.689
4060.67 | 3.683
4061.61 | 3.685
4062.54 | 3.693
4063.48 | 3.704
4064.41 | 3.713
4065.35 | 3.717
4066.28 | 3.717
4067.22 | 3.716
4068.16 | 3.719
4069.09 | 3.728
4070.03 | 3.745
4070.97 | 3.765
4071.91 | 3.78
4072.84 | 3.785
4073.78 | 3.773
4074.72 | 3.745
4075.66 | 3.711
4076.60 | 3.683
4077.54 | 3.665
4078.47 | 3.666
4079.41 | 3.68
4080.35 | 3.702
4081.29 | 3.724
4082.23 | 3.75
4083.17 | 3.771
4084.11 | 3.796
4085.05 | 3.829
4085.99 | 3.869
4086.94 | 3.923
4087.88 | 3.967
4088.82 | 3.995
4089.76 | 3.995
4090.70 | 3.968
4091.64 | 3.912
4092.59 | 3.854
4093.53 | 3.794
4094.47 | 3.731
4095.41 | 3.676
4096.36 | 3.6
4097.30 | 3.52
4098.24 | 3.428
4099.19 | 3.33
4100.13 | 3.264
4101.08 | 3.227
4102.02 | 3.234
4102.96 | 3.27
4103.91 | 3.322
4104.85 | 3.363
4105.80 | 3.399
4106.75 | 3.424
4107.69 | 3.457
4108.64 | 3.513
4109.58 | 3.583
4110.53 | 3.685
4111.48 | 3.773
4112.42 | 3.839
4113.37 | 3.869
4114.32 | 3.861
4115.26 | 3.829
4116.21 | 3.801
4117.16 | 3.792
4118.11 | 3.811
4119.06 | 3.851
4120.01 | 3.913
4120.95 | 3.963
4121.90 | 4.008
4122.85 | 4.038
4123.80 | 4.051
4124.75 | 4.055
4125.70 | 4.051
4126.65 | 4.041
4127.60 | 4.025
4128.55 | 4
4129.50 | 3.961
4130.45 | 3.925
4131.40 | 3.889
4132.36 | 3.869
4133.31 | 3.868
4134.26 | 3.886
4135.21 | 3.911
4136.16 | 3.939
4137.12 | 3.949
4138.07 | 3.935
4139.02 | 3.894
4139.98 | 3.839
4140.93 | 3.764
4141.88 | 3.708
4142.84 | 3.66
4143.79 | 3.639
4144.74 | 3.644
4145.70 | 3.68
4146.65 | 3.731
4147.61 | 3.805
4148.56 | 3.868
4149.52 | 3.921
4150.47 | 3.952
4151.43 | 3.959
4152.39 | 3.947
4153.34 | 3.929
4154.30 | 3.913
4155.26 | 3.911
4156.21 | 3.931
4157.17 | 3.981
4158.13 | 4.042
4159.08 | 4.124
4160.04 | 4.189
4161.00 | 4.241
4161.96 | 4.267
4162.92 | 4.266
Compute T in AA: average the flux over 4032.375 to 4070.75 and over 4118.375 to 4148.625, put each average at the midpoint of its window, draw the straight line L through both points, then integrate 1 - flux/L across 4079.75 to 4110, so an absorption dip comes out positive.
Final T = 1.6 AA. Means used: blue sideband 3.77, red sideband 3.89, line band 3.63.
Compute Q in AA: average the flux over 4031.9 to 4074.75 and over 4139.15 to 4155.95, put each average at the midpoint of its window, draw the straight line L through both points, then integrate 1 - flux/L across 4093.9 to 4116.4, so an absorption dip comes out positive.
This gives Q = 1.5 AA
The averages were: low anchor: 3.77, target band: 3.54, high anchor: 3.82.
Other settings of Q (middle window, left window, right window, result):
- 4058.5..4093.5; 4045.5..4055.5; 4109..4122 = 0.9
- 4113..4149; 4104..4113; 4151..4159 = -1.2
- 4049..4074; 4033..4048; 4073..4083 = -0.3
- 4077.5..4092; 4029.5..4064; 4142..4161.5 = -0.1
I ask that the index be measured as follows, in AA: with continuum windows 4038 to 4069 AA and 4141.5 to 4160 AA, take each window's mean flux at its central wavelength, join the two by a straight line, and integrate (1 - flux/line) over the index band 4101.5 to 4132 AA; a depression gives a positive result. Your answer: 0.6 AA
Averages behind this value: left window 3.79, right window 3.87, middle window 3.77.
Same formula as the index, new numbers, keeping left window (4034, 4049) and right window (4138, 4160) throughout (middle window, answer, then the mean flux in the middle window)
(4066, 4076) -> 0.15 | 3.74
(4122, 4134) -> -0.41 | 3.98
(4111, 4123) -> -0.09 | 3.87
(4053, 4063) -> 0.12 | 3.75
